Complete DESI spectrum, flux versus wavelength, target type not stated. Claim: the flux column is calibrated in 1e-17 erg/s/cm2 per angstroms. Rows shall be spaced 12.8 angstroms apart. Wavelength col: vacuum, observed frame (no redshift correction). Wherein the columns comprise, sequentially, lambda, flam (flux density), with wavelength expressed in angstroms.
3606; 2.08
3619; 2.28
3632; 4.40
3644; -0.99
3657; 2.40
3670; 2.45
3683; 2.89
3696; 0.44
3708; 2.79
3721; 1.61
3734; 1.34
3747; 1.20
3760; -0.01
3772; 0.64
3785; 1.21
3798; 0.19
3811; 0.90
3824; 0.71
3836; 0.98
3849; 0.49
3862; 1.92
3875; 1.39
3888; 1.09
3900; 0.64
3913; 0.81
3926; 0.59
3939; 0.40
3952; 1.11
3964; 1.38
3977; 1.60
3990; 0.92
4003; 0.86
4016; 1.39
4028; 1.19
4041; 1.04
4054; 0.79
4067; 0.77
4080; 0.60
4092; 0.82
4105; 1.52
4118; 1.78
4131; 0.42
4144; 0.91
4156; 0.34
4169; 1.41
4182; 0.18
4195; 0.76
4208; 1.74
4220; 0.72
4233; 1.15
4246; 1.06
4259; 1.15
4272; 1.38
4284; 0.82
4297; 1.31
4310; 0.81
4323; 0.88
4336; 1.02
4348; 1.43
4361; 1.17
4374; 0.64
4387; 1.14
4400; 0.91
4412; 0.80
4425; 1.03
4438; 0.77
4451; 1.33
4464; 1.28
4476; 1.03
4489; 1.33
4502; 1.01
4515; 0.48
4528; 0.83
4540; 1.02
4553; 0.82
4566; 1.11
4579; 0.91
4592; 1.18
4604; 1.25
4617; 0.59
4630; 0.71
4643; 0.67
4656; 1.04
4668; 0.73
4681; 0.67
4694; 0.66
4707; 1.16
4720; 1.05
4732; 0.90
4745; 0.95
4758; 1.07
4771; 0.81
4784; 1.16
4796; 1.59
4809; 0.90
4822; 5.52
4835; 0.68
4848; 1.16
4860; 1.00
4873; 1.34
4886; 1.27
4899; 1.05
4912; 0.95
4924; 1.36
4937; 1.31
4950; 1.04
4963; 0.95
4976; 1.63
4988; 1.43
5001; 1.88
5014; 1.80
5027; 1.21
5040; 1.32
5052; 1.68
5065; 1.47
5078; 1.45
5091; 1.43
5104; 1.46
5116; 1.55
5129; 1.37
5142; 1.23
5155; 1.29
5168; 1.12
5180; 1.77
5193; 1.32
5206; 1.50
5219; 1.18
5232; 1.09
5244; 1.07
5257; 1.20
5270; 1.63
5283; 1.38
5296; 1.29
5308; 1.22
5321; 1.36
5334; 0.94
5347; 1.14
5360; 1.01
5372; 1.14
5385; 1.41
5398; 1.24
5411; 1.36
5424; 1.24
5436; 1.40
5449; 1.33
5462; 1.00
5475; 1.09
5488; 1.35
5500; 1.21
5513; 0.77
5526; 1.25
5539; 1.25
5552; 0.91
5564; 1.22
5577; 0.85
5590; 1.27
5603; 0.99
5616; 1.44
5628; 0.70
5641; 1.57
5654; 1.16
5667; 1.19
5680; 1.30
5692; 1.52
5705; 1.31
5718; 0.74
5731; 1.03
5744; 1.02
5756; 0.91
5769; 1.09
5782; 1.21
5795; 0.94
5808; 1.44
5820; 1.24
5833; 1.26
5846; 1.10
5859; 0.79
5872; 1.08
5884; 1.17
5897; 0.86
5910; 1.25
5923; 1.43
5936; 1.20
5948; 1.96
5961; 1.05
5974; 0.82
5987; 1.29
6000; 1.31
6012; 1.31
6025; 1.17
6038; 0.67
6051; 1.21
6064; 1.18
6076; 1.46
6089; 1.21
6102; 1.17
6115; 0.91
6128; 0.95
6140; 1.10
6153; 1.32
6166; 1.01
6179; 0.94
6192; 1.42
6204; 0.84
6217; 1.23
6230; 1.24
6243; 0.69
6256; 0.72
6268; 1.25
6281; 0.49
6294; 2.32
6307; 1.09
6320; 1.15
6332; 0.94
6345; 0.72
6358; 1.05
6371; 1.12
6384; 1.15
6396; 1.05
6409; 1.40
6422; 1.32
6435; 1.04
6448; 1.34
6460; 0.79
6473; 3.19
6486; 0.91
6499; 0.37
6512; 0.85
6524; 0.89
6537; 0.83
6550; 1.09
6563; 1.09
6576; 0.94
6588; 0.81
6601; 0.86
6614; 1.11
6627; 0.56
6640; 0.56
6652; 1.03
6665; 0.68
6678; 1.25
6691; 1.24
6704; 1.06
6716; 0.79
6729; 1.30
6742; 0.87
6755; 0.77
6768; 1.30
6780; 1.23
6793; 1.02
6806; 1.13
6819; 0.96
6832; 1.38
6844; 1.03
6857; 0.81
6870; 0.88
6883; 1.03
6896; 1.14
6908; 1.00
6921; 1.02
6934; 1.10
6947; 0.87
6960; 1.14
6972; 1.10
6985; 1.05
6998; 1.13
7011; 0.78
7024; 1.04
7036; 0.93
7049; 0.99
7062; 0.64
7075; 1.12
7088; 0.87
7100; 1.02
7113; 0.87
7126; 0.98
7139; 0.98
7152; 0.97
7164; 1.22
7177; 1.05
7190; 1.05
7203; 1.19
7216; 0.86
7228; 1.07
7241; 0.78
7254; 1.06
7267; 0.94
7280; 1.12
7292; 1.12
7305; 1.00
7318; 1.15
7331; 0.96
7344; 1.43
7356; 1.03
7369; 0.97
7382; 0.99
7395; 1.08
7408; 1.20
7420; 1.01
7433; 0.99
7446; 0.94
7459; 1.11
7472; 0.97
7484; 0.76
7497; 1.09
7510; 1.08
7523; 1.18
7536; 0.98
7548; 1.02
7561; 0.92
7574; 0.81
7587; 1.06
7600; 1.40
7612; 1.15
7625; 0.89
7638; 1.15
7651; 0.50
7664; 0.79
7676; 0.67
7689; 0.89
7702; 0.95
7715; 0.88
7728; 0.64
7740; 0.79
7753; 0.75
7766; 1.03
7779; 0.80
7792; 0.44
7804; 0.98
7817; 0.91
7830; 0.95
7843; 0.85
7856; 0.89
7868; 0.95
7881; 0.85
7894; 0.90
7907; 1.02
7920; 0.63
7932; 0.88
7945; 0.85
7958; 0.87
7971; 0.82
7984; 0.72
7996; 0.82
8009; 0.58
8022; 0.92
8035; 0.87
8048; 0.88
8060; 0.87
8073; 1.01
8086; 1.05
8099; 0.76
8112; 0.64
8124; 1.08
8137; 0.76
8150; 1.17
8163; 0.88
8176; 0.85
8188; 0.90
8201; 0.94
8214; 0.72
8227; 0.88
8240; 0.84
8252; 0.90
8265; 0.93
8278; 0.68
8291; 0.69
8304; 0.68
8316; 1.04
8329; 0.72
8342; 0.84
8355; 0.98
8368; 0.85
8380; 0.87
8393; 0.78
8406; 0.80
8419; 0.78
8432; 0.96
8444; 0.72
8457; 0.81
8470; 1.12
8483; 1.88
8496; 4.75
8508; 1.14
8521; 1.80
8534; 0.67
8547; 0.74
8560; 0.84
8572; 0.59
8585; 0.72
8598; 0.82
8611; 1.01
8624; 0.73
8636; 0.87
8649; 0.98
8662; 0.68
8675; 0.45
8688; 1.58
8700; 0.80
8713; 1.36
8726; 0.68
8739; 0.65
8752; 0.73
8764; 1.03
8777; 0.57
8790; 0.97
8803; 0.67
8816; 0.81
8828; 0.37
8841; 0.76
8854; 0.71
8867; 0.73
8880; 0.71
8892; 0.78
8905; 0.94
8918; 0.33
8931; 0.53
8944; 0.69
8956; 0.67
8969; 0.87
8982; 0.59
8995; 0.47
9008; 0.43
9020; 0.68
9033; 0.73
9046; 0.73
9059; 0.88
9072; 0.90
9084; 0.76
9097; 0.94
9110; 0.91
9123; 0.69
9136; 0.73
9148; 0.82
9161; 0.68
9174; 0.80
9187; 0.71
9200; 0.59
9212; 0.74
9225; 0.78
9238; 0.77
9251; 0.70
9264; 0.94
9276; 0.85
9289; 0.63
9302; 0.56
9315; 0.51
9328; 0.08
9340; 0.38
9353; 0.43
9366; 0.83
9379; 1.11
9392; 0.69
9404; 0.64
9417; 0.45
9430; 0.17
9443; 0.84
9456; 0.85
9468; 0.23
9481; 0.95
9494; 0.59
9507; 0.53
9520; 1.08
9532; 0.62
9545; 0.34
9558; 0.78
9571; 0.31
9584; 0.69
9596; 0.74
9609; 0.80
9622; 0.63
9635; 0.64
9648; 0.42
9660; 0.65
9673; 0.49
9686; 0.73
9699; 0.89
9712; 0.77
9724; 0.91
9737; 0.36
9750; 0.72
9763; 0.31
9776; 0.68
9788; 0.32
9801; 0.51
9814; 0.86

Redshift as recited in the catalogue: 0.293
